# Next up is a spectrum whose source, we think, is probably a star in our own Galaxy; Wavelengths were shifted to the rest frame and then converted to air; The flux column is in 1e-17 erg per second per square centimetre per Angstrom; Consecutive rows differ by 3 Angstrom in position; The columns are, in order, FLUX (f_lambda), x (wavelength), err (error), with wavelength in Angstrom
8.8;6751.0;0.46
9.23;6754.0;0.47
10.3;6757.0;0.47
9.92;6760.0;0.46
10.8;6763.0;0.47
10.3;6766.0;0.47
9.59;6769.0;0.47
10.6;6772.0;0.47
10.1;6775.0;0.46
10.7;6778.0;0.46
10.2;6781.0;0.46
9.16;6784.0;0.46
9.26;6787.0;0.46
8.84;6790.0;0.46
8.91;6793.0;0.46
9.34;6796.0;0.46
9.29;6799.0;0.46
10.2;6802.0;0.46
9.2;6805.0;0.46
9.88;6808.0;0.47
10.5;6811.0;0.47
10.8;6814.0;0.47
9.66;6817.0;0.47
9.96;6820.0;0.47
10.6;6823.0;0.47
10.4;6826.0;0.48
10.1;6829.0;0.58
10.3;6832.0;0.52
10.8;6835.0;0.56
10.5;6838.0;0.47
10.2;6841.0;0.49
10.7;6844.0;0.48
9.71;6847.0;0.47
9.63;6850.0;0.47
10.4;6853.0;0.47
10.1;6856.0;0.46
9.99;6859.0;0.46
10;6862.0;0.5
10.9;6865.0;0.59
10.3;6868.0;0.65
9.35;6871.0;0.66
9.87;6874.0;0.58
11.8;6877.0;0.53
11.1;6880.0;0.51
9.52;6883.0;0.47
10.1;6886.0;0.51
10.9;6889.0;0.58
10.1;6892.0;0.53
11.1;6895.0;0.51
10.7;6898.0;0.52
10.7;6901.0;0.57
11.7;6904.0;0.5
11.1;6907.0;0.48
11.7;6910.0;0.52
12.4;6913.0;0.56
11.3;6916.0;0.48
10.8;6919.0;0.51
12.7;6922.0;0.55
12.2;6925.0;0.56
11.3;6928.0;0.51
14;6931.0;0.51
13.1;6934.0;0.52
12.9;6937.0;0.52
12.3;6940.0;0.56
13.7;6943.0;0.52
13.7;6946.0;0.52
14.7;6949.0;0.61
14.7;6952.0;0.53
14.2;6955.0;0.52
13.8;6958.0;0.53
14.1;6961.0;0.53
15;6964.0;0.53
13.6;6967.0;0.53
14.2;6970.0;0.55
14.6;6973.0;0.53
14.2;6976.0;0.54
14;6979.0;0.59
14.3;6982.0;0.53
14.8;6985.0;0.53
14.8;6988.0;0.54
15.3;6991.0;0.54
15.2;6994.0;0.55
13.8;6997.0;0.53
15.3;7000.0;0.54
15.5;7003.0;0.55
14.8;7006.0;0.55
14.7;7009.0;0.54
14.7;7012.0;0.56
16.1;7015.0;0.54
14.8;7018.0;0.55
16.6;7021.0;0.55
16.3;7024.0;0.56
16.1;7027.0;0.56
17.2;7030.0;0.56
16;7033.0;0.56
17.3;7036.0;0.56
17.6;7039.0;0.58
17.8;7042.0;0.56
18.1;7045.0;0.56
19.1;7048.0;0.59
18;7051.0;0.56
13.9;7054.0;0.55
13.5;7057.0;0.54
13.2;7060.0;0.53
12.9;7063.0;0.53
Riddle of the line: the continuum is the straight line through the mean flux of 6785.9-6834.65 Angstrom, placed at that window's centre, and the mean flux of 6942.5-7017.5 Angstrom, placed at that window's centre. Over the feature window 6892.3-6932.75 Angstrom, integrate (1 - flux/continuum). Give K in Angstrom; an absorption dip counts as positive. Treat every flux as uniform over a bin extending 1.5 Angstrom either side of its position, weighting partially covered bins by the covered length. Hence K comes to 3.4 Angstrom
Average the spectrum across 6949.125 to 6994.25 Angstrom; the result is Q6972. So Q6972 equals 14.4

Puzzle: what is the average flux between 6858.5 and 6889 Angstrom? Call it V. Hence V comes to 10.3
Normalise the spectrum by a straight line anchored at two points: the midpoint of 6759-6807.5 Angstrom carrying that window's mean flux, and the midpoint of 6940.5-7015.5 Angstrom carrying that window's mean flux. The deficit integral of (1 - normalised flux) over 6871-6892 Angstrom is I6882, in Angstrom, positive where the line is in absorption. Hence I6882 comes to 2.98 Angstrom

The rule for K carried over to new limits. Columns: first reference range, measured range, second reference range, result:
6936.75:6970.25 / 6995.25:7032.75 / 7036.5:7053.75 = 2.20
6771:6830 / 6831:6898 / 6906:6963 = 5.75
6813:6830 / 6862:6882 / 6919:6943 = 1.49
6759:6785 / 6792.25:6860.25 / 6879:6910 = 2.38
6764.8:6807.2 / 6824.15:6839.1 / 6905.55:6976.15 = 0.41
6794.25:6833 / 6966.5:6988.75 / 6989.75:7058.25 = 0.53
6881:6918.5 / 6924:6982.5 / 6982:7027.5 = -2.79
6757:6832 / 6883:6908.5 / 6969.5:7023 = 3.51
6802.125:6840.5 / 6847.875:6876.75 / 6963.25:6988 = 3.03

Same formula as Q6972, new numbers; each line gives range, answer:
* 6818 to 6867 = 10.3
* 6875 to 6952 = 11.9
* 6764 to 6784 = 10.2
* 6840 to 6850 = 10.1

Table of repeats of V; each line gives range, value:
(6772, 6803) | 9.64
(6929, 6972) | 13.8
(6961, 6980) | 14.3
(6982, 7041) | 15.6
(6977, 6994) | 14.7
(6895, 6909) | 11.1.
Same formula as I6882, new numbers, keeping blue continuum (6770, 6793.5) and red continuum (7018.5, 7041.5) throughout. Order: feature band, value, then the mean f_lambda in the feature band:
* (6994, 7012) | 1.24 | 14.8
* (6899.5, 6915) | 2.05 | 11.5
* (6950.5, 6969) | 0.62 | 14.2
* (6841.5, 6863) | 3.00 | 10.1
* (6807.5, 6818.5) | 0.40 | 10.2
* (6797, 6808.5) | 0.81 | 9.61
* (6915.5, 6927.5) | 1.68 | 11.8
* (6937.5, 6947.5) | 0.73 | 13.2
